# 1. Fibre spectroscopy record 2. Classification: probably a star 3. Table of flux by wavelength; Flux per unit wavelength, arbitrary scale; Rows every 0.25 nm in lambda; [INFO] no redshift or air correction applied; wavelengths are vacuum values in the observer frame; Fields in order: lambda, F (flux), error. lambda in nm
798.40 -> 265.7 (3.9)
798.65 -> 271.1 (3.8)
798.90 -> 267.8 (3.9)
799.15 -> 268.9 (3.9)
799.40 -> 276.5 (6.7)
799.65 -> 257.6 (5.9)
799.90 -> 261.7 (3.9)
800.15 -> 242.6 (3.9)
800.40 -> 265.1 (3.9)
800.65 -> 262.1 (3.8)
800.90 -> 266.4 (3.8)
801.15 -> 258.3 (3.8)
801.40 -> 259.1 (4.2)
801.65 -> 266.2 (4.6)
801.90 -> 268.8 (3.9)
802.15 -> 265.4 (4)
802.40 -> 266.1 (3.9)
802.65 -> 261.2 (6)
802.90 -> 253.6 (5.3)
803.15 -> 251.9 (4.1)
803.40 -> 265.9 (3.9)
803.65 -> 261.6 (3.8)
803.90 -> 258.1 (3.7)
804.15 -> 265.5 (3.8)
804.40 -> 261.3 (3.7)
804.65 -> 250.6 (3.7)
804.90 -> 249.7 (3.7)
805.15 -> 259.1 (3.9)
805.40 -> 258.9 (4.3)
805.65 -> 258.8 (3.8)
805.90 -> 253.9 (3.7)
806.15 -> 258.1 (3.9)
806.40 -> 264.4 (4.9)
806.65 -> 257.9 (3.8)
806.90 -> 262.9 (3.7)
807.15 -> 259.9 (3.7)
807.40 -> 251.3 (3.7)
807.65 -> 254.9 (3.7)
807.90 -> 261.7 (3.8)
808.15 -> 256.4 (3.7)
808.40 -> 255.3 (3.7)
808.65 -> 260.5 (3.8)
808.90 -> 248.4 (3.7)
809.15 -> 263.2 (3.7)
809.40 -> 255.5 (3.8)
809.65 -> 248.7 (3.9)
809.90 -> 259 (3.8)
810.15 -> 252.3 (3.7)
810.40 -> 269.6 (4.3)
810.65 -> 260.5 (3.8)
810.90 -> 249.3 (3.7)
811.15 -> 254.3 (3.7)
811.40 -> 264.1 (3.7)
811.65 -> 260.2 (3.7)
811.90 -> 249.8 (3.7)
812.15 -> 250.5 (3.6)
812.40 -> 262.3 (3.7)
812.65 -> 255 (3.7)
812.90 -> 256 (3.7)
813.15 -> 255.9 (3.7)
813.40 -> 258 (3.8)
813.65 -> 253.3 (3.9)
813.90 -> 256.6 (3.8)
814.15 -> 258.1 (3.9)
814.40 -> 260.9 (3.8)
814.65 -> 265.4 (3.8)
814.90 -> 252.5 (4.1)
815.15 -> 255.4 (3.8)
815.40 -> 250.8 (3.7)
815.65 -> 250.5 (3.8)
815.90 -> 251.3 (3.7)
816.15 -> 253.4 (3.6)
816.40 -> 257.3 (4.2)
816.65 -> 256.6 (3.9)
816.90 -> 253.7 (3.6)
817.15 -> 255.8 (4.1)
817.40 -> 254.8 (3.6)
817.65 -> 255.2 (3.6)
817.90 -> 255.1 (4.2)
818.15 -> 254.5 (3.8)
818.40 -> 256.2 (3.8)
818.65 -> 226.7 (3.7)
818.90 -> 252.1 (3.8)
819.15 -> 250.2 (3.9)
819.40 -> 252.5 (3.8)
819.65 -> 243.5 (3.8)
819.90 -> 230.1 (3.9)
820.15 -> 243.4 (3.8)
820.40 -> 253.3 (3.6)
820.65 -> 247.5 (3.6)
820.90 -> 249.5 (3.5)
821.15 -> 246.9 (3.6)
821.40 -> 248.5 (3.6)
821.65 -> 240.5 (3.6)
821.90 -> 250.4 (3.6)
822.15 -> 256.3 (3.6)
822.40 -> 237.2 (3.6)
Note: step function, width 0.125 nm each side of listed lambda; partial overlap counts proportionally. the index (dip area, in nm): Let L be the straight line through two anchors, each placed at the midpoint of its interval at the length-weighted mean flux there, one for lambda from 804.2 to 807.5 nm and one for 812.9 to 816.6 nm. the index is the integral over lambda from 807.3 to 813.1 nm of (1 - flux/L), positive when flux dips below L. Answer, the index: 0.01 nm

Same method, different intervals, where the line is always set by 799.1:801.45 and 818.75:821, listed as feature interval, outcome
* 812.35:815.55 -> -0.07 nm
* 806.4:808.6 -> -0.02 nm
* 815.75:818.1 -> -0.06 nm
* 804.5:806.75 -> 0.01 nm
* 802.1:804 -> -0.01 nm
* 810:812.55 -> -0.04 nm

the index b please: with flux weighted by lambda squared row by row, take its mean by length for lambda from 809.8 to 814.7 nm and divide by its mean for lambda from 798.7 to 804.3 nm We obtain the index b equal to 1.01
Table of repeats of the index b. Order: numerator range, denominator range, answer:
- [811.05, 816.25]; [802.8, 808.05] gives 1.01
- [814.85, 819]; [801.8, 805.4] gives 1.00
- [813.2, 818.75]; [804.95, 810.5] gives 1.01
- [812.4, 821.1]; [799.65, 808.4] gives 1.00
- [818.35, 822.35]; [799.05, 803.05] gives 0.98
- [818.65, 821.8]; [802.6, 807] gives 0.99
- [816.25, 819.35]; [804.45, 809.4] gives 1.01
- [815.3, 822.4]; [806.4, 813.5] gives 0.99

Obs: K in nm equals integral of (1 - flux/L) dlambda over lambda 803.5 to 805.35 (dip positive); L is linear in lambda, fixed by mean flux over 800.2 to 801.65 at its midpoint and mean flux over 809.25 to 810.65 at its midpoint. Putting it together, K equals 0.01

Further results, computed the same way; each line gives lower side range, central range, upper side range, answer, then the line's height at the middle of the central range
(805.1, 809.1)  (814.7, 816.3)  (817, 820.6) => -0.01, 251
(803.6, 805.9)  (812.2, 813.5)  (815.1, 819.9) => -0.02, 254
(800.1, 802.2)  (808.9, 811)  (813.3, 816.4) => 0.01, 258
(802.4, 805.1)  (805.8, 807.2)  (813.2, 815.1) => -0.01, 258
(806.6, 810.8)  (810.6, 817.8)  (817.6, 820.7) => -0.10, 252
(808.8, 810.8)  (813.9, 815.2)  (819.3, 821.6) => -0.03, 252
